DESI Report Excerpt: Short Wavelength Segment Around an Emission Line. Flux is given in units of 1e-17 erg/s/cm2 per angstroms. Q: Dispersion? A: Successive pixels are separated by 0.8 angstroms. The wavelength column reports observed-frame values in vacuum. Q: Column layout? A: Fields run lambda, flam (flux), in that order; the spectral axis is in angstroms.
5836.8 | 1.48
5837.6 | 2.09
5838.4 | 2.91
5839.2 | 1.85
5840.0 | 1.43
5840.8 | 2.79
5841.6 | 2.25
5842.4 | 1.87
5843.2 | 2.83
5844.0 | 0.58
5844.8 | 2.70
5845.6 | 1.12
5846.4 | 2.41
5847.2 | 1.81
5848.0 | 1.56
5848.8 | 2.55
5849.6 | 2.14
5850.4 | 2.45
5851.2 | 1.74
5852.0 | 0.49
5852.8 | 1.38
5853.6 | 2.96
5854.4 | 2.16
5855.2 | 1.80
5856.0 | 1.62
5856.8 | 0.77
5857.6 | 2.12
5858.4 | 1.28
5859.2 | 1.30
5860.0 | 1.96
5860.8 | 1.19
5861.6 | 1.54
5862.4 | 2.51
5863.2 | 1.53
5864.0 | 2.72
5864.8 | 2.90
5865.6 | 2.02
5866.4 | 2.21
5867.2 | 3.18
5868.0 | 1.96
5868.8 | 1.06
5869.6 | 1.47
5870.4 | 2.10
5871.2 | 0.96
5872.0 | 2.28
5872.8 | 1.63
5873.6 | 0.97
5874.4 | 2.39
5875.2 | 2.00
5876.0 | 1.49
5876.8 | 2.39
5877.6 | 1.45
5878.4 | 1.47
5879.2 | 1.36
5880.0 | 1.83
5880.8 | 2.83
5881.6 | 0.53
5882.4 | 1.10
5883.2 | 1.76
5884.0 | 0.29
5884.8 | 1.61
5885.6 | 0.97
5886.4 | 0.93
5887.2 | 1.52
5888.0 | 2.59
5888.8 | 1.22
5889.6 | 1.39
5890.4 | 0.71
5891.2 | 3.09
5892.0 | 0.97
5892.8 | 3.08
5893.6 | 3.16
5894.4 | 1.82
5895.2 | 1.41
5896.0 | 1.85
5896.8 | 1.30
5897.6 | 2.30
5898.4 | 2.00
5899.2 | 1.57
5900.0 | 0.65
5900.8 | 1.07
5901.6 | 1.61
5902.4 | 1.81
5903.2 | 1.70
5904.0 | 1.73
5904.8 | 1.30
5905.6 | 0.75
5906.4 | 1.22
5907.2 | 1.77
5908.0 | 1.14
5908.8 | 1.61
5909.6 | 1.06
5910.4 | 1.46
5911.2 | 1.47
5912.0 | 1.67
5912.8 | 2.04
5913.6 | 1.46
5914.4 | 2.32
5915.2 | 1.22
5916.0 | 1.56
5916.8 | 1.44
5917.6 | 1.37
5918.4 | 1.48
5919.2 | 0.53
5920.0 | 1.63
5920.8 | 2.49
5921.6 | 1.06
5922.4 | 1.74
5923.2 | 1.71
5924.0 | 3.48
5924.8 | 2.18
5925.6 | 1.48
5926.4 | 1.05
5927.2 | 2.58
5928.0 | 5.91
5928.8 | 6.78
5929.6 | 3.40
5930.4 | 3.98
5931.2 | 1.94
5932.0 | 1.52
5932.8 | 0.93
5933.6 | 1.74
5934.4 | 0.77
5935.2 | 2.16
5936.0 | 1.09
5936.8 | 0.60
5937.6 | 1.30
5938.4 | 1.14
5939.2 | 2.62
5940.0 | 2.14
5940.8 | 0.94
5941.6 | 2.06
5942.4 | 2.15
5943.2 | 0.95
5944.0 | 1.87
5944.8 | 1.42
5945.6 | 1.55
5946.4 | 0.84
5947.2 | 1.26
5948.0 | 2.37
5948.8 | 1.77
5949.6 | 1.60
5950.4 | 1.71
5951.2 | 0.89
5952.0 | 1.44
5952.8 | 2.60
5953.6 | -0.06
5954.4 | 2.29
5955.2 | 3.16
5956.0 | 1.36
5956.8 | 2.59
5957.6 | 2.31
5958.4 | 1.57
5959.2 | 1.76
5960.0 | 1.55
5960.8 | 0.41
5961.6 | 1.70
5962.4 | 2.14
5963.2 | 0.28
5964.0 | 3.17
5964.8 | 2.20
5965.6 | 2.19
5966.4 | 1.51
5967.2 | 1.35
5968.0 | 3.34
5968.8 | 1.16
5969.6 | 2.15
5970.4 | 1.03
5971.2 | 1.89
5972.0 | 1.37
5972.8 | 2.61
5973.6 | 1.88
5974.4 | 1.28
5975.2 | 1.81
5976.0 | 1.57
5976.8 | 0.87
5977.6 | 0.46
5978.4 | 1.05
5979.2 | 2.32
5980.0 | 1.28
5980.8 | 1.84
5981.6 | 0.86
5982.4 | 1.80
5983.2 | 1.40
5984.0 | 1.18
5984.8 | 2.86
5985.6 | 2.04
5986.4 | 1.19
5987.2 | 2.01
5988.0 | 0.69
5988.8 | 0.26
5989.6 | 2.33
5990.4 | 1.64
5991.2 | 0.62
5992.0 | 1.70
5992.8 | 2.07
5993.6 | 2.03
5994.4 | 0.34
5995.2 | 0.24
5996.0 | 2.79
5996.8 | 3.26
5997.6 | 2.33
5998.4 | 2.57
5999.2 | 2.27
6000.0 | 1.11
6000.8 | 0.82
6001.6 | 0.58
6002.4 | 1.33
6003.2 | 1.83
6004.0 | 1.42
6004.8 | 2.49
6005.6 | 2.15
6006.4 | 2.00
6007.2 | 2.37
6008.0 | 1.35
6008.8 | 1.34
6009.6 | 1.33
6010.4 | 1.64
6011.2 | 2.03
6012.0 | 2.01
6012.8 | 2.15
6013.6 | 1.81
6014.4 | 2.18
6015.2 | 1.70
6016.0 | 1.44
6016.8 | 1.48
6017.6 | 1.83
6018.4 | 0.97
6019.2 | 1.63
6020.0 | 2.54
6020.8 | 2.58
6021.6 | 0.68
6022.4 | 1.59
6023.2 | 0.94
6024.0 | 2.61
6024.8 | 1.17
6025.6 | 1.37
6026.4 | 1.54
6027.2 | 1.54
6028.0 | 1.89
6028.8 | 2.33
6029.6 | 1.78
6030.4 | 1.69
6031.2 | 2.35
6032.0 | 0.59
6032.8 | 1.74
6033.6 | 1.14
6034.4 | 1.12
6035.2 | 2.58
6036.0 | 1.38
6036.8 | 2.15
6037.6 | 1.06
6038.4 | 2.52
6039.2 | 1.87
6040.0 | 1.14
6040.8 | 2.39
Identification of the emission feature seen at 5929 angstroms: H-beta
